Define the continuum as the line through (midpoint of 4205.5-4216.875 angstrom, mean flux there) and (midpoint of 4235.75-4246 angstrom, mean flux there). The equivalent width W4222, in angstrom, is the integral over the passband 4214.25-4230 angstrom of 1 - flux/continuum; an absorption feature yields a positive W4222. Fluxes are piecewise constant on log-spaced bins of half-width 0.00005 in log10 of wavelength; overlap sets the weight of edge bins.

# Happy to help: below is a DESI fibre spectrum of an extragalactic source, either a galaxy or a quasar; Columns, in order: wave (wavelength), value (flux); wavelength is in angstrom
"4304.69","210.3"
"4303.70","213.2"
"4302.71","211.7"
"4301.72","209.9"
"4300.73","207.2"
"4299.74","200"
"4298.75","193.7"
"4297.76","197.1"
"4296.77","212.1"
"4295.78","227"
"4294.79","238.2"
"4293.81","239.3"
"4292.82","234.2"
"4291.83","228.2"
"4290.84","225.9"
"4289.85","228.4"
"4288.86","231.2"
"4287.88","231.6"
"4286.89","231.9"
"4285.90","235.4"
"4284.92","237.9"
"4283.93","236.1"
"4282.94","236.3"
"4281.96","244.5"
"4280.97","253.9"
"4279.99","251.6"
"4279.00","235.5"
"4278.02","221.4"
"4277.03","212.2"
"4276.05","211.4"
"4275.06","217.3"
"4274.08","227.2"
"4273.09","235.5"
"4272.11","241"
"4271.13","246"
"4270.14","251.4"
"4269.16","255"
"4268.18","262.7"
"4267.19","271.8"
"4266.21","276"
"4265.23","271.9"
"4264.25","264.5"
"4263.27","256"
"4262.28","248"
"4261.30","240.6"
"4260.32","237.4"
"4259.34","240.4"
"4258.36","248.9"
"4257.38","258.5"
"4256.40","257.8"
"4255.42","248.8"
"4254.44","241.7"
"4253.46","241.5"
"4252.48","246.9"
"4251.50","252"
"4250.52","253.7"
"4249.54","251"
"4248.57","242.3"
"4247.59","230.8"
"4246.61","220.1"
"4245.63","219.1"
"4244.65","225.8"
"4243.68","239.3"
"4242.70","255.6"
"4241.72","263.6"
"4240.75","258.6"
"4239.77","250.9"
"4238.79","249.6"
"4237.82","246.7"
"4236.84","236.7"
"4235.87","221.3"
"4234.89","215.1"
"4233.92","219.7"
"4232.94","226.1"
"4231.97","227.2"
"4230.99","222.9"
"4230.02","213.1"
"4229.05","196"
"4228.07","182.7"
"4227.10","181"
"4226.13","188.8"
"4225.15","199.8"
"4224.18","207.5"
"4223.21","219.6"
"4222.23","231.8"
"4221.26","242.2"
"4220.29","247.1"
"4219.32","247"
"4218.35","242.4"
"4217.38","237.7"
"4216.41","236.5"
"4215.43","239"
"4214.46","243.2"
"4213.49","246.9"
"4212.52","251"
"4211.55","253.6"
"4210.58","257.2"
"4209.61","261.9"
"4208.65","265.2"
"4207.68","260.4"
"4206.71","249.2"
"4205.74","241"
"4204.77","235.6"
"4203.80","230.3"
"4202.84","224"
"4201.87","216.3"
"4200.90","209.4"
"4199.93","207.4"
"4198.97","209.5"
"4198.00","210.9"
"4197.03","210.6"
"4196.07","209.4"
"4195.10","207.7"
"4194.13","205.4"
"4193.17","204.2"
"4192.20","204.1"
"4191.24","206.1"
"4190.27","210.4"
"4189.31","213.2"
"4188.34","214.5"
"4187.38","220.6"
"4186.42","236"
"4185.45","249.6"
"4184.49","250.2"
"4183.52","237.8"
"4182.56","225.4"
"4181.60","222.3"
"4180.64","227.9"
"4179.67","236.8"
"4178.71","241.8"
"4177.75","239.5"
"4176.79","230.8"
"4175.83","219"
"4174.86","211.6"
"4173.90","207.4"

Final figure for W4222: 1.7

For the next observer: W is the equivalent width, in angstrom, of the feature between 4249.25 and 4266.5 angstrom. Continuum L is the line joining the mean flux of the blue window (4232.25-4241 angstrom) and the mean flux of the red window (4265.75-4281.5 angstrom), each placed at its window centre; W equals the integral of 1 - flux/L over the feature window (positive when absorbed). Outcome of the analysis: -0.9 angstrom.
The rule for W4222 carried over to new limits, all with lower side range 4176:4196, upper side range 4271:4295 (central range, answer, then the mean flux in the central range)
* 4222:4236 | 1.1 angstrom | 209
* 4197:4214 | -0.8 angstrom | 236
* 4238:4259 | -1.4 angstrom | 246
